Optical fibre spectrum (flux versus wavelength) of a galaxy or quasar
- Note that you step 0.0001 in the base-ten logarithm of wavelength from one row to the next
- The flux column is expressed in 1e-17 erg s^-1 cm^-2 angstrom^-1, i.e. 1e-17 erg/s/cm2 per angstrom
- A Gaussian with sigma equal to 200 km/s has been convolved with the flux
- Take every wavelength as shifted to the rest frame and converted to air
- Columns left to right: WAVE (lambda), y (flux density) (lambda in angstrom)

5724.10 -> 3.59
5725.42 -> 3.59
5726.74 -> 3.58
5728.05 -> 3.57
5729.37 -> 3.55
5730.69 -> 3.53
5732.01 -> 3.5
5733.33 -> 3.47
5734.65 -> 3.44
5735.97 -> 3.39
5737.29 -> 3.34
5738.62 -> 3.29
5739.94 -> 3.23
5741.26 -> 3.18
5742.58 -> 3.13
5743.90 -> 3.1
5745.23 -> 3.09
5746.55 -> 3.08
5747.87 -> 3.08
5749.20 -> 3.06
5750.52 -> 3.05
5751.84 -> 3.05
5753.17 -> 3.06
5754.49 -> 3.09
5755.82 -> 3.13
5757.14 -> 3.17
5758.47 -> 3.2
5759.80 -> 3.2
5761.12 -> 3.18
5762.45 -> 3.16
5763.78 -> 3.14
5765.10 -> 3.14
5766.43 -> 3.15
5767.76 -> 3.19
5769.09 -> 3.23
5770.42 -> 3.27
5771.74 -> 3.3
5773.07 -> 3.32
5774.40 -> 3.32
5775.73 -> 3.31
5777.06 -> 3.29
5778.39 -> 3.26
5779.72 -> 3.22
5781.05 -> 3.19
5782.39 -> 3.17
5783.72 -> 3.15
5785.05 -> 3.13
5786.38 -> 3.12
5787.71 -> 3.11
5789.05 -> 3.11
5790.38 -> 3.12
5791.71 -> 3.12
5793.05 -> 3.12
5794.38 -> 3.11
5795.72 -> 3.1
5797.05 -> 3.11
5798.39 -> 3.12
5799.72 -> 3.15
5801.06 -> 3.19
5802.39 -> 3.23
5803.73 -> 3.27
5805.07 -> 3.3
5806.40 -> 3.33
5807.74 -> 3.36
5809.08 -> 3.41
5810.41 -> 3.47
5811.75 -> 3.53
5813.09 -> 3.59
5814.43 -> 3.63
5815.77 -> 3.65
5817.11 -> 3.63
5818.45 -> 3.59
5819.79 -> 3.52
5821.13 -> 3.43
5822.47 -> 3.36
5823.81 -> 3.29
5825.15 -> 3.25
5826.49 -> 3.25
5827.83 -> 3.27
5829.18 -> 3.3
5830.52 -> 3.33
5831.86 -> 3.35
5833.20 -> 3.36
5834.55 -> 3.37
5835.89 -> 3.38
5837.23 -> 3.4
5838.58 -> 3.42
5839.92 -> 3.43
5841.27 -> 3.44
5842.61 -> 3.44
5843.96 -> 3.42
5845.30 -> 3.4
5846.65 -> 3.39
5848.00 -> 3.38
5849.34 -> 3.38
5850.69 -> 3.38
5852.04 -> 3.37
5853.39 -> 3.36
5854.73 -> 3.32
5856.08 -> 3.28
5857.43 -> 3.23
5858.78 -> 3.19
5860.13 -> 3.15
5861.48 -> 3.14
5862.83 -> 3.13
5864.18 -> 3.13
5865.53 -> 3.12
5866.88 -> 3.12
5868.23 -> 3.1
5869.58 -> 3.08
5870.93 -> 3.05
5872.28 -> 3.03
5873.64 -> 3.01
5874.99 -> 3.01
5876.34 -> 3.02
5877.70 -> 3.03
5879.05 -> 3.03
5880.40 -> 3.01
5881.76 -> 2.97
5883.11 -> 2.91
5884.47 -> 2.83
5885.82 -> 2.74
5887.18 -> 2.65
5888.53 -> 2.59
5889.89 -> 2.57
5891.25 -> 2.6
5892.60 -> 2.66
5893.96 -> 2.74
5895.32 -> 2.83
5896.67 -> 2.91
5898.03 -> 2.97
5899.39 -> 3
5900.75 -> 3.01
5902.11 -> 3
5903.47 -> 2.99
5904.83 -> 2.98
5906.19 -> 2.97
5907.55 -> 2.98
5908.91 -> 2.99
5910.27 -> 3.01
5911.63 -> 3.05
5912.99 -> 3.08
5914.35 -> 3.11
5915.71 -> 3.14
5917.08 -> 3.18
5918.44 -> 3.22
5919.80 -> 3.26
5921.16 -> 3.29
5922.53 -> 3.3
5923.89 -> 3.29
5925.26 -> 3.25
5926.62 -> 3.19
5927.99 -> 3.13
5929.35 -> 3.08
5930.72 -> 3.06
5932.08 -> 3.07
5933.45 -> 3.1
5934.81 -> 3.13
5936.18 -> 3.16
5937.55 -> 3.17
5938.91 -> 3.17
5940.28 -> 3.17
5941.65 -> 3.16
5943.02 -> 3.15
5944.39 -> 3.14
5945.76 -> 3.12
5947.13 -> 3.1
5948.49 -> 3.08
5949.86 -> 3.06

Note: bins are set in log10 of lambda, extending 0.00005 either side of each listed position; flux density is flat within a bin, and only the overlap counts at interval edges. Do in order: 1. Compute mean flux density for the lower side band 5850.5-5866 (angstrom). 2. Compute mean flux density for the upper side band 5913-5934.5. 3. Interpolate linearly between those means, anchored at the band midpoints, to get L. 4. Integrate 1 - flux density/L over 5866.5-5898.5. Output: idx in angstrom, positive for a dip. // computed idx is 3.2 angstrom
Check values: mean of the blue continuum 3.23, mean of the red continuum 3.17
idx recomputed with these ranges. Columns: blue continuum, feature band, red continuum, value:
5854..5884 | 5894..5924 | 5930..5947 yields 0.53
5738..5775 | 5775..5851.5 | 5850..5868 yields -2.93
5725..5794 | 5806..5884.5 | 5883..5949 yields -4.21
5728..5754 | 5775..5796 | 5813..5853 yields 1.02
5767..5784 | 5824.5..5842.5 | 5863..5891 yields -1.62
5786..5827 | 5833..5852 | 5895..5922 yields -1.06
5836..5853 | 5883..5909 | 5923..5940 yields 3.29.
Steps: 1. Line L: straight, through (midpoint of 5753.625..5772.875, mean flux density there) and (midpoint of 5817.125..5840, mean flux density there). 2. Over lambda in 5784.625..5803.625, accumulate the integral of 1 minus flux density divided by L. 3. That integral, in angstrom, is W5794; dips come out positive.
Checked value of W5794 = 0.8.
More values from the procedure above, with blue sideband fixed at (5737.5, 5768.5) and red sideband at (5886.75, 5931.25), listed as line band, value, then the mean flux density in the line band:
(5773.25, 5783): -0.4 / 3.25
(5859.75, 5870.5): -0.3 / 3.12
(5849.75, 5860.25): -0.8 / 3.29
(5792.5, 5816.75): -1.8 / 3.32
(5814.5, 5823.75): -1.3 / 3.52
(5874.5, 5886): 0.3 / 2.96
